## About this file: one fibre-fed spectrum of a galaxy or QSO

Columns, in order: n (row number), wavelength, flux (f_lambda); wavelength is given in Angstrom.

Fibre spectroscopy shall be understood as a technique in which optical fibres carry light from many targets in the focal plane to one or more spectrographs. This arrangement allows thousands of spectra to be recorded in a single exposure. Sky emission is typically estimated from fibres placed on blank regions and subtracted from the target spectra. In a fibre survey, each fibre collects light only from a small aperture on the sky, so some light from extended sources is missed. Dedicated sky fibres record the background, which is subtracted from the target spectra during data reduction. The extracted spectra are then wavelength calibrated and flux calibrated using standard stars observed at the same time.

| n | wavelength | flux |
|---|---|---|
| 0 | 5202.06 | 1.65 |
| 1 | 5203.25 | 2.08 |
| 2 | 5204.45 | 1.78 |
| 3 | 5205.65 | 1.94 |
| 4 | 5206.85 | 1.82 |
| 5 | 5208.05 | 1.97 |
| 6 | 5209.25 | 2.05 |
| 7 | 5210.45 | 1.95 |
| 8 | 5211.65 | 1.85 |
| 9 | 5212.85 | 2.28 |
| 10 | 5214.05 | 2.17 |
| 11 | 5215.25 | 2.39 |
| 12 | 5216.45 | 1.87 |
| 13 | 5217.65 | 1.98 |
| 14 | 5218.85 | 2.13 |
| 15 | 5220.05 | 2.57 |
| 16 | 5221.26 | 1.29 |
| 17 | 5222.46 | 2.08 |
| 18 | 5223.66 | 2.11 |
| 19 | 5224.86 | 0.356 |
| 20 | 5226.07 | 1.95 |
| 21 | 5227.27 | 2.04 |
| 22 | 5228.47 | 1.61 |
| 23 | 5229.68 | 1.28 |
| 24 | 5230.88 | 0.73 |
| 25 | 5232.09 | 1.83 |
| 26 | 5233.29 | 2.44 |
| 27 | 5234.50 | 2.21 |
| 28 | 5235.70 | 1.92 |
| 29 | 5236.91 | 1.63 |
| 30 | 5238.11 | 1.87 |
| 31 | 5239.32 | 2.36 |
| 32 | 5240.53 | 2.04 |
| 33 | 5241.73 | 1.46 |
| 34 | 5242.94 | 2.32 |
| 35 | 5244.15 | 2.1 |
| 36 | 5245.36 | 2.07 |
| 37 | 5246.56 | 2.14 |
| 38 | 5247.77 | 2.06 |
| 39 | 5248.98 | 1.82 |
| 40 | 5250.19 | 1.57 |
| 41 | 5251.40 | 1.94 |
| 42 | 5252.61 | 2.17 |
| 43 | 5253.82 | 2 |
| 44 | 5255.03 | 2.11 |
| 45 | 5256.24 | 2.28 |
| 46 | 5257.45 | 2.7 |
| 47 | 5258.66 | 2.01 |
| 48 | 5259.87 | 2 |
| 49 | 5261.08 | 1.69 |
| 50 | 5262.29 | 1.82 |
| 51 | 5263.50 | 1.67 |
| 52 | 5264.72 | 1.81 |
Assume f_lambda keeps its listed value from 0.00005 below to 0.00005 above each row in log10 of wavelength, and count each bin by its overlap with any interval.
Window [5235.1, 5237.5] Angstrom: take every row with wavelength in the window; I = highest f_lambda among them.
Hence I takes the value 1.92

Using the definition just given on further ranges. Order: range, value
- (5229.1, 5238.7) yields 2.44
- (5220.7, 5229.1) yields 2.11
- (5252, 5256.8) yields 2.28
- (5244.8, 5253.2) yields 2.17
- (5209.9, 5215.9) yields 2.39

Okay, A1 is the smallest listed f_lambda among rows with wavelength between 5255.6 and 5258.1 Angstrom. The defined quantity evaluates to 2.28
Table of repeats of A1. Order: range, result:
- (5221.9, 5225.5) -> 0.356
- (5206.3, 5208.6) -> 1.82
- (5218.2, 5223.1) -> 1.29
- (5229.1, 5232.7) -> 0.73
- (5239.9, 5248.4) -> 1.46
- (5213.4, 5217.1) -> 1.87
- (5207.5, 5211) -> 1.95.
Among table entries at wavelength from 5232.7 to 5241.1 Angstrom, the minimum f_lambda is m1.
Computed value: 1.63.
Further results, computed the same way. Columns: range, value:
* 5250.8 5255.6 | 1.94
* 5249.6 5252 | 1.57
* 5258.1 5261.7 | 1.69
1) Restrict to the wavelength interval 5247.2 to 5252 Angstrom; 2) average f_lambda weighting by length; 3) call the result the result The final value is 1.84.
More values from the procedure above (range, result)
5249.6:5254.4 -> 1.92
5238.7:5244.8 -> 2.05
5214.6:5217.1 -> 2.13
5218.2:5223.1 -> 2.02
